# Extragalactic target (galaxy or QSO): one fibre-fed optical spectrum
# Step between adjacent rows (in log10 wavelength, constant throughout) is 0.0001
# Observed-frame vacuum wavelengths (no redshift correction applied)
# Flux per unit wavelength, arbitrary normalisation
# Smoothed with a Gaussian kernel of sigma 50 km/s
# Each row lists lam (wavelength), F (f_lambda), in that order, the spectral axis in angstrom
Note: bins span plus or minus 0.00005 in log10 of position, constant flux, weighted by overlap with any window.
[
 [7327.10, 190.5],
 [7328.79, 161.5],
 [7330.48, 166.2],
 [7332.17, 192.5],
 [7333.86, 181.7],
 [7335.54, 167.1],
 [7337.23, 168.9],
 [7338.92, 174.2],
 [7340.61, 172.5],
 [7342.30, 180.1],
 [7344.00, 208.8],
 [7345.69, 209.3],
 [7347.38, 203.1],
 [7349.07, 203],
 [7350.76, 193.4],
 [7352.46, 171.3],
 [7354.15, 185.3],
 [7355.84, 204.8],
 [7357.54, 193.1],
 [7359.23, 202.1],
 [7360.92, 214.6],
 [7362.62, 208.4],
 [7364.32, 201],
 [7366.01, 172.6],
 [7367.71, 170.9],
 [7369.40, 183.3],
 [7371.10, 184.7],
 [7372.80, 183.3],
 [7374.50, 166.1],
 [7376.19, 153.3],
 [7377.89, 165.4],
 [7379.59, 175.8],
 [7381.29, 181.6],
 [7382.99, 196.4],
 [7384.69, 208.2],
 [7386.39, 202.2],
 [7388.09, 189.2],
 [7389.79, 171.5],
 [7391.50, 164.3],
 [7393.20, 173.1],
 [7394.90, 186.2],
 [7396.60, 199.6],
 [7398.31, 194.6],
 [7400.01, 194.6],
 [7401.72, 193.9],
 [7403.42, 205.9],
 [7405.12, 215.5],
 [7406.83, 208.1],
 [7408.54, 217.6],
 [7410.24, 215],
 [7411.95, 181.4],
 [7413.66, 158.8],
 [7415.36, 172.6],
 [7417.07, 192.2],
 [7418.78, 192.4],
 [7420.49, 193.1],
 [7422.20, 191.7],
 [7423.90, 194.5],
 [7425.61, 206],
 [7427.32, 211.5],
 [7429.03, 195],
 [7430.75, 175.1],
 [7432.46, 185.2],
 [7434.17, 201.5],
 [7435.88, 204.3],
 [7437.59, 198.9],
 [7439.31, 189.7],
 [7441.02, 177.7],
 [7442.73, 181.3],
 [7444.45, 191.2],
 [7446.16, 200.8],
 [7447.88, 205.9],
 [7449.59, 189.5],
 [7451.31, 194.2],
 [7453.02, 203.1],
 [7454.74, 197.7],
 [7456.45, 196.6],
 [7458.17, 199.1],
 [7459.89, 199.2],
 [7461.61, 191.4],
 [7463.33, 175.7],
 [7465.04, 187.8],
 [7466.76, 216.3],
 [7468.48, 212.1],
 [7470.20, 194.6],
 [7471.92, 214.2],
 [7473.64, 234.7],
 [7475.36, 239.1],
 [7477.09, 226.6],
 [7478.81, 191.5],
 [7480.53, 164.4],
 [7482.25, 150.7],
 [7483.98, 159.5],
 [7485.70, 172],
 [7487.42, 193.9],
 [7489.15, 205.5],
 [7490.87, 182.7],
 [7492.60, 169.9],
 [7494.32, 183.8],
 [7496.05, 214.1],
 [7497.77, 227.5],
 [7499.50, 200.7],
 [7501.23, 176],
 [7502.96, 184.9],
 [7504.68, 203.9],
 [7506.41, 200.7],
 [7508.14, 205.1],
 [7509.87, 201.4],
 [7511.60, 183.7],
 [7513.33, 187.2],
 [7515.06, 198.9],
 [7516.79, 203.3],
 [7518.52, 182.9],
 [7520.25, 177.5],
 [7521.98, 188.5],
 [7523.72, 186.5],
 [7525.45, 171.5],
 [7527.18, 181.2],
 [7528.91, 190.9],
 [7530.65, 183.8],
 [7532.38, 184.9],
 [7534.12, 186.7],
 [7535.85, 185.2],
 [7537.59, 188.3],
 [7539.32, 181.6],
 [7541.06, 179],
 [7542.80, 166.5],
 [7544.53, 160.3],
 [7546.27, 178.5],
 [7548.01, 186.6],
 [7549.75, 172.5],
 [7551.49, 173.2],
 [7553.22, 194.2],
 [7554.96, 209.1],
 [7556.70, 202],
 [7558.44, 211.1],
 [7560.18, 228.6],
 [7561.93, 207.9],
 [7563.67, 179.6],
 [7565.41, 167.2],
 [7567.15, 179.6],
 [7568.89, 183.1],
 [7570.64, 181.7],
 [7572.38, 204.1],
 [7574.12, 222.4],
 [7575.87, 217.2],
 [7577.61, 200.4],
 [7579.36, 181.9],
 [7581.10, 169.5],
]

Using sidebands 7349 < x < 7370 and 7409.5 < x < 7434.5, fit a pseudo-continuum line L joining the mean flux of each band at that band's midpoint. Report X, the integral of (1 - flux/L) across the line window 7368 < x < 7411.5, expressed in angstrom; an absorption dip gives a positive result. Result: 0.6 angstrom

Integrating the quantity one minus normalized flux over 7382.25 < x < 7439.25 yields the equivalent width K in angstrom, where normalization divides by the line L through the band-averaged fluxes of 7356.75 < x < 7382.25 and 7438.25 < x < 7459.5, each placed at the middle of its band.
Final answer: -1.3 angstrom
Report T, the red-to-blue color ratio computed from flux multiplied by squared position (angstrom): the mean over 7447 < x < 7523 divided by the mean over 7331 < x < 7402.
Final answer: 1.1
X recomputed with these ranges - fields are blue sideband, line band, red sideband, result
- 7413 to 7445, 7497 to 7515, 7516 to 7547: -1.3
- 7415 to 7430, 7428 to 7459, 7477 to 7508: -0.1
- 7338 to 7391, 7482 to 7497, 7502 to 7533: 0.5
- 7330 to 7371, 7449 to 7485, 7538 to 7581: -1.4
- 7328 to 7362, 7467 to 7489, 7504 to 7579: -0.9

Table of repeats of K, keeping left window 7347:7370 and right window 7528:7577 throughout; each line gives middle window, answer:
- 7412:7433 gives 0.4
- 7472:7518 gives -1.0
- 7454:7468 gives -0.3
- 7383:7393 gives 0.3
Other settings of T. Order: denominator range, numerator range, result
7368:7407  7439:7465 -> 1.05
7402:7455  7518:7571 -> 0.98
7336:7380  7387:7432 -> 1.04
